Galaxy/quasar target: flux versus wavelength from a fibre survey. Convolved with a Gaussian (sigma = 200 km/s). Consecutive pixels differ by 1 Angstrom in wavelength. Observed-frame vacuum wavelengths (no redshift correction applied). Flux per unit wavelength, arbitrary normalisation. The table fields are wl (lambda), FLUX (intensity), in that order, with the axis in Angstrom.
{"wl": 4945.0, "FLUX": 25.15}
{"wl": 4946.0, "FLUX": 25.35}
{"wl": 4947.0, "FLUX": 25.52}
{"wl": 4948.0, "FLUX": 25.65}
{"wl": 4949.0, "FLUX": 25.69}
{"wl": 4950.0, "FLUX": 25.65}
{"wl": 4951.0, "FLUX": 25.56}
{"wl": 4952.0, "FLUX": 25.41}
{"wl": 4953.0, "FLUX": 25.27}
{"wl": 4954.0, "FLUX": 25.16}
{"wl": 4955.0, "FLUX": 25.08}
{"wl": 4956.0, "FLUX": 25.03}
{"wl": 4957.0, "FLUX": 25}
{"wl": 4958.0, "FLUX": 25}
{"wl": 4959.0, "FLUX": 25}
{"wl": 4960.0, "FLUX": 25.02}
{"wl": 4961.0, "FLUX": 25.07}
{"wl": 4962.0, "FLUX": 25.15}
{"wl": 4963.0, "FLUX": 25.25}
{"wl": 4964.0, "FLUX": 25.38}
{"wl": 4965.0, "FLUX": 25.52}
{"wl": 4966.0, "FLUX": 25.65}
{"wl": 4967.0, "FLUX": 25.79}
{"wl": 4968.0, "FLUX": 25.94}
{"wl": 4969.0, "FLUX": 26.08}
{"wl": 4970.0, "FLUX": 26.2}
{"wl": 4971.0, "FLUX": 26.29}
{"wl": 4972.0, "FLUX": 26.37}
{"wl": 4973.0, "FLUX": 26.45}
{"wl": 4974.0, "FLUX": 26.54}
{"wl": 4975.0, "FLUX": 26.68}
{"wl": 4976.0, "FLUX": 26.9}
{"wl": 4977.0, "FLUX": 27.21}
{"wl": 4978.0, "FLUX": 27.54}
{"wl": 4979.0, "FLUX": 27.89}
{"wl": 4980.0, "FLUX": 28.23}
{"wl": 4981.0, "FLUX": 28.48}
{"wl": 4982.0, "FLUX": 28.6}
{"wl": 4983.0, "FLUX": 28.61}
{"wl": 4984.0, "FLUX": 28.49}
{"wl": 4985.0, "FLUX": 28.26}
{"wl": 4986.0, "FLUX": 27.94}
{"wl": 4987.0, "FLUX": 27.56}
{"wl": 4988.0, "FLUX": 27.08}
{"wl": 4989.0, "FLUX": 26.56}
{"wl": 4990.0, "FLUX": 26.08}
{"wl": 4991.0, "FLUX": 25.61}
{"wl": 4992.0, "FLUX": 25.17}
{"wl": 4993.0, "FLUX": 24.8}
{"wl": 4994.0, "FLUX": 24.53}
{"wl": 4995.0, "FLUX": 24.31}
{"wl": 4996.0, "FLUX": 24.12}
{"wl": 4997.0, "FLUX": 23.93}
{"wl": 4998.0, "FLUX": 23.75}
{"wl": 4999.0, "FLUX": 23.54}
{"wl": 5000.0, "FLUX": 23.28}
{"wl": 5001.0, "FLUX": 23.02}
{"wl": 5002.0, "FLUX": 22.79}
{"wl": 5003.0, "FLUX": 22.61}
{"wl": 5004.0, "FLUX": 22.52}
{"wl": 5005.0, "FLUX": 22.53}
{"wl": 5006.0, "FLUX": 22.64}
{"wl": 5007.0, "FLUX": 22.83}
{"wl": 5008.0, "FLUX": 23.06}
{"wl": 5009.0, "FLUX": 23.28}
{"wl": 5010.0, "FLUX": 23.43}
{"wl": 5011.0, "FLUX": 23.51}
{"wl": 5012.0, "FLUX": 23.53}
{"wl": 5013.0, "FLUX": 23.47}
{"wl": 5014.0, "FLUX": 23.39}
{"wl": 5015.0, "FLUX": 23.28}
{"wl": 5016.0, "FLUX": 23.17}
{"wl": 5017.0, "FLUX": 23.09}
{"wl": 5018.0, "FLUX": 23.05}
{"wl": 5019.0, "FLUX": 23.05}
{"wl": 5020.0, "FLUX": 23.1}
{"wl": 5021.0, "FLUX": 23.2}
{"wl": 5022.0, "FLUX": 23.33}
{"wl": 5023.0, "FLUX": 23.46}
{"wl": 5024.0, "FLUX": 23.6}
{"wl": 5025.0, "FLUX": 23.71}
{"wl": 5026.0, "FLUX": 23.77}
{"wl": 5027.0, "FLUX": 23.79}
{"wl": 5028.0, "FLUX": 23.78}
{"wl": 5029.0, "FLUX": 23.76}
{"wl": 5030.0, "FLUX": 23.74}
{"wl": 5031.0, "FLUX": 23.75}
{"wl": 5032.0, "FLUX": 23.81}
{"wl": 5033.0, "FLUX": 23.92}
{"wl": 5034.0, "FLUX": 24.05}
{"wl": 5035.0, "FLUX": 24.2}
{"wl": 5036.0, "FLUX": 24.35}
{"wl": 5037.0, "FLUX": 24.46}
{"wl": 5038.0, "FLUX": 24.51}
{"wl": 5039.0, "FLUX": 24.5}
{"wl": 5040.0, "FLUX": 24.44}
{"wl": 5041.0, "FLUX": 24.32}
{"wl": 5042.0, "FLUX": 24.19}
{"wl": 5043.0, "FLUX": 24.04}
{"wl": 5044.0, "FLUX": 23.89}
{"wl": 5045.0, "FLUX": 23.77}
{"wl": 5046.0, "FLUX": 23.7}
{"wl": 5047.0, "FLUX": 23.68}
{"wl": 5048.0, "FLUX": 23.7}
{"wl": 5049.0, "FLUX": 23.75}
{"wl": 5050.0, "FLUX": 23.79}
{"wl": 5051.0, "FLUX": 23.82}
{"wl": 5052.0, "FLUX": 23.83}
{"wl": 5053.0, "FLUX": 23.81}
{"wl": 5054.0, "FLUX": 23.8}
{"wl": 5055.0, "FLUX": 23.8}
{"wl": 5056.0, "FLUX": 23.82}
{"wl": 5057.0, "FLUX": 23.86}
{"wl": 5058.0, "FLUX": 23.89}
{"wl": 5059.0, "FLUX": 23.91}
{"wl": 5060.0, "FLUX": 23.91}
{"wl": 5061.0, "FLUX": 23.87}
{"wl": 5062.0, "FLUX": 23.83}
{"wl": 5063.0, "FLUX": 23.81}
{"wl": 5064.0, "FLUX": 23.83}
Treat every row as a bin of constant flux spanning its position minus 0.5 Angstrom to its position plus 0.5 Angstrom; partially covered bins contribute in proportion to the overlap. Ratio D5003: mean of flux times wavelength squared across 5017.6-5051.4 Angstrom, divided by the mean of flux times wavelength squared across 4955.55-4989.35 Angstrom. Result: 0.92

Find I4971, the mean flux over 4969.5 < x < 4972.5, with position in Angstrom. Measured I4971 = 26.3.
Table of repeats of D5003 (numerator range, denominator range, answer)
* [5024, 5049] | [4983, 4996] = 0.93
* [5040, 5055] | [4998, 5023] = 1.05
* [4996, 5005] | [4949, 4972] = 0.93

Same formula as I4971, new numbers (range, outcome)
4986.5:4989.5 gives 27.1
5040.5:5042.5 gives 24.3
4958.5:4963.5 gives 25.1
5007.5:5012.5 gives 23.4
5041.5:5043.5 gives 24.1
